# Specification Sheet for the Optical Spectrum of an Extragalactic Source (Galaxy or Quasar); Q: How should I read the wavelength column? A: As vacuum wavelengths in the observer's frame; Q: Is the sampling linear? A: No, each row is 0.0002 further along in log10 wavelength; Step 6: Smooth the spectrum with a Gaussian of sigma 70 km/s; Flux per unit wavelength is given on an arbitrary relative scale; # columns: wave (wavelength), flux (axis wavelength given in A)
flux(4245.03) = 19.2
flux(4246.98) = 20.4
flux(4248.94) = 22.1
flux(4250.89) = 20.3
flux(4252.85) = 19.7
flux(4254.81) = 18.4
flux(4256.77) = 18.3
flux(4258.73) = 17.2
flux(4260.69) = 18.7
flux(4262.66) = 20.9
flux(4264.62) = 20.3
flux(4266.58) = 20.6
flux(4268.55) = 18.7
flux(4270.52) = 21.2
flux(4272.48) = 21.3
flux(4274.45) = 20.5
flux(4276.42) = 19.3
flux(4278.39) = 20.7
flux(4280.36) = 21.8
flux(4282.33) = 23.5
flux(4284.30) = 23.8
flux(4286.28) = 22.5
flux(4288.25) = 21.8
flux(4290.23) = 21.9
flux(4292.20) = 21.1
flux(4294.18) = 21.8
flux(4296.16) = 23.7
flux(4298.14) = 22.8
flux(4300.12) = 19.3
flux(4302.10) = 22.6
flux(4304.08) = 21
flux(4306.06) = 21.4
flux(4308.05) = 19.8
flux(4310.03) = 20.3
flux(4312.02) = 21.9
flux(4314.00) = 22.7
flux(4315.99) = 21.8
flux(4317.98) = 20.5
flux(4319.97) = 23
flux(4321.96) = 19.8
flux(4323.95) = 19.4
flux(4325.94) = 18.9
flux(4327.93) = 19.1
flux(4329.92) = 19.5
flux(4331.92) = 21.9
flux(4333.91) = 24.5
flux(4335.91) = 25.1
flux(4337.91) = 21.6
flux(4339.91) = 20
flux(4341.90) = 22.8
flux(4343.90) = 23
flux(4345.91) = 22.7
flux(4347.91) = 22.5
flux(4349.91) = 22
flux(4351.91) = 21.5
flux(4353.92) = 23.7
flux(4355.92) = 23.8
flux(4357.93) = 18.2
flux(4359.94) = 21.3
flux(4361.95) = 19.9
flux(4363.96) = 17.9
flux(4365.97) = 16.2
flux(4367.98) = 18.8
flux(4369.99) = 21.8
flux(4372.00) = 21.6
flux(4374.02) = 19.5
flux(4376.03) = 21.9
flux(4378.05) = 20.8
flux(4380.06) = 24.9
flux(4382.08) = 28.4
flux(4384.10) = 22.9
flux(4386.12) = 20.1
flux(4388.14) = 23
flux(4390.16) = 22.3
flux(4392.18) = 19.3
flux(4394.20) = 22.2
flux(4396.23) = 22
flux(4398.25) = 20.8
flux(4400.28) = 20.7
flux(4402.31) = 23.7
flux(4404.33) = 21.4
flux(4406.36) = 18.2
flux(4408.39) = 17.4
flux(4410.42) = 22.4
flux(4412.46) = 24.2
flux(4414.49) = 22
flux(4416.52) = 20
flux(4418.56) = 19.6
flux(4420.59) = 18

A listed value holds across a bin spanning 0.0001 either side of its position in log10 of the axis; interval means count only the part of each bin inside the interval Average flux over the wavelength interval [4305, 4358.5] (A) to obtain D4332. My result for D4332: 21.6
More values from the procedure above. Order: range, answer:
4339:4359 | 22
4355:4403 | 21.3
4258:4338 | 21.2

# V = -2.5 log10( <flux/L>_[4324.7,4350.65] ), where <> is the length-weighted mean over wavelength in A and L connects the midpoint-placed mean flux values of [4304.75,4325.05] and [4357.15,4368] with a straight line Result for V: -0.10 mag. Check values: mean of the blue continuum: 21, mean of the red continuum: 18.7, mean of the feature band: 21.8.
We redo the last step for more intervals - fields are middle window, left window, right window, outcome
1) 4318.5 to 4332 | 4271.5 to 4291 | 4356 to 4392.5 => 0.07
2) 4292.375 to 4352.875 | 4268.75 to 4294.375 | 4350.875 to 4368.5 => -0.04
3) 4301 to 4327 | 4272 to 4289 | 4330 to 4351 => 0.06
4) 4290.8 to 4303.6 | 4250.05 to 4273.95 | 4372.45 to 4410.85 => -0.09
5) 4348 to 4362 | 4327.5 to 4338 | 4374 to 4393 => 0.03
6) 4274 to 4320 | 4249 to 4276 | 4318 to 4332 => -0.09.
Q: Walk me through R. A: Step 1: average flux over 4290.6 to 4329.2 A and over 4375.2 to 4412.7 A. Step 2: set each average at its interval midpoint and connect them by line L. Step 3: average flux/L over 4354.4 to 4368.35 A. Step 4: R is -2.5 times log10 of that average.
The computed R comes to 0.103 mag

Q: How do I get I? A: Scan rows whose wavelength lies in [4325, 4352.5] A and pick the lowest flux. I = 18.9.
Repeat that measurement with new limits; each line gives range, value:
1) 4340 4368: 16.2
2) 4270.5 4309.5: 19.3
